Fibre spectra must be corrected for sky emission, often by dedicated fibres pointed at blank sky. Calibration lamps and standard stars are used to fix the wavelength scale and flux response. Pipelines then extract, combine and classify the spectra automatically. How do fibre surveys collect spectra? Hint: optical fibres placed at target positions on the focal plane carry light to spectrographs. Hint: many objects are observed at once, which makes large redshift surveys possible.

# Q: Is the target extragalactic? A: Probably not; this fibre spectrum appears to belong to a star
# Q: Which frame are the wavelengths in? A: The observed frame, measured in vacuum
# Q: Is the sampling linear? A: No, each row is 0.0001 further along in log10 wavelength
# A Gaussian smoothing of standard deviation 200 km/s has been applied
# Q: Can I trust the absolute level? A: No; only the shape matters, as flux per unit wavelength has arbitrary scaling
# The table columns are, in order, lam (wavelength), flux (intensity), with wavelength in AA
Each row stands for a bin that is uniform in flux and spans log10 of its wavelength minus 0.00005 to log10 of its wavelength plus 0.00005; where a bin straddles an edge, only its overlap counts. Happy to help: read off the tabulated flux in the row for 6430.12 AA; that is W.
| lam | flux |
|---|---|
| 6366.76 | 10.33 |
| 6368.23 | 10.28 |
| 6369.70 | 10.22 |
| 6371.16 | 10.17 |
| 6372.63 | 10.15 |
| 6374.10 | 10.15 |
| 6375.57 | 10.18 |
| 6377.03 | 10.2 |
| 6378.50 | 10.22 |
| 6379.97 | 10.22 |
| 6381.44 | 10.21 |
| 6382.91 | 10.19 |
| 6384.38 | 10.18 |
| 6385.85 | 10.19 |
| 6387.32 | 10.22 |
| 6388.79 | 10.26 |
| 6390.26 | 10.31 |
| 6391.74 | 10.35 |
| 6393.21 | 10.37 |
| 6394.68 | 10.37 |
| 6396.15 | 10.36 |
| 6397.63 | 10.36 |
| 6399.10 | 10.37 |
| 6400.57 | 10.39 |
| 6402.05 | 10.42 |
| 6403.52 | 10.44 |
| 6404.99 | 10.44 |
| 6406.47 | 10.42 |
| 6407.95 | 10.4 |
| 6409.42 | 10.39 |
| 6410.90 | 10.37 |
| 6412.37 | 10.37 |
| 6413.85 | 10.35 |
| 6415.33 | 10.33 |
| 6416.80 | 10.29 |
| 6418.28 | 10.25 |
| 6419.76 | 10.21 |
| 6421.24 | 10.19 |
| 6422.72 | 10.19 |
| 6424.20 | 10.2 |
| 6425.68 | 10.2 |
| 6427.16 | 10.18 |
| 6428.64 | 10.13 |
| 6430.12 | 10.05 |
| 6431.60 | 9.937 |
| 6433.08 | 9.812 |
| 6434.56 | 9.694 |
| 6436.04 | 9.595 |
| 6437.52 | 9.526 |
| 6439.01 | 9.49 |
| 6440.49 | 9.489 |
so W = 10.05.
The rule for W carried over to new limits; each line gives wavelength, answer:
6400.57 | 10.39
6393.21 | 10.37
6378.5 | 10.22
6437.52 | 9.526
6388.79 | 10.26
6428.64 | 10.13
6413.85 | 10.35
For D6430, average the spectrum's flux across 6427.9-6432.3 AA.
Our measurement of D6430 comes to 10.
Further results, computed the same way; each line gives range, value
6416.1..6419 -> 10.3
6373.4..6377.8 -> 10.2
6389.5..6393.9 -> 10.3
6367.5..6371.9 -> 10.2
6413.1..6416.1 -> 10.3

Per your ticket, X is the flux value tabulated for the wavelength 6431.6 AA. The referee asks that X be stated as 9.937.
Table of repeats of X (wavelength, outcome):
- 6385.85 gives 10.19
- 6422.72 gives 10.19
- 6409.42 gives 10.39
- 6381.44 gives 10.21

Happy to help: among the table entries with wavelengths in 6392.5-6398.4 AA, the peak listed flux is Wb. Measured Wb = 10.37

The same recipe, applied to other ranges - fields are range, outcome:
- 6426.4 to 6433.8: 10.18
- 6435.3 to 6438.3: 9.595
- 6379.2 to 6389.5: 10.26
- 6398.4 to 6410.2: 10.44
